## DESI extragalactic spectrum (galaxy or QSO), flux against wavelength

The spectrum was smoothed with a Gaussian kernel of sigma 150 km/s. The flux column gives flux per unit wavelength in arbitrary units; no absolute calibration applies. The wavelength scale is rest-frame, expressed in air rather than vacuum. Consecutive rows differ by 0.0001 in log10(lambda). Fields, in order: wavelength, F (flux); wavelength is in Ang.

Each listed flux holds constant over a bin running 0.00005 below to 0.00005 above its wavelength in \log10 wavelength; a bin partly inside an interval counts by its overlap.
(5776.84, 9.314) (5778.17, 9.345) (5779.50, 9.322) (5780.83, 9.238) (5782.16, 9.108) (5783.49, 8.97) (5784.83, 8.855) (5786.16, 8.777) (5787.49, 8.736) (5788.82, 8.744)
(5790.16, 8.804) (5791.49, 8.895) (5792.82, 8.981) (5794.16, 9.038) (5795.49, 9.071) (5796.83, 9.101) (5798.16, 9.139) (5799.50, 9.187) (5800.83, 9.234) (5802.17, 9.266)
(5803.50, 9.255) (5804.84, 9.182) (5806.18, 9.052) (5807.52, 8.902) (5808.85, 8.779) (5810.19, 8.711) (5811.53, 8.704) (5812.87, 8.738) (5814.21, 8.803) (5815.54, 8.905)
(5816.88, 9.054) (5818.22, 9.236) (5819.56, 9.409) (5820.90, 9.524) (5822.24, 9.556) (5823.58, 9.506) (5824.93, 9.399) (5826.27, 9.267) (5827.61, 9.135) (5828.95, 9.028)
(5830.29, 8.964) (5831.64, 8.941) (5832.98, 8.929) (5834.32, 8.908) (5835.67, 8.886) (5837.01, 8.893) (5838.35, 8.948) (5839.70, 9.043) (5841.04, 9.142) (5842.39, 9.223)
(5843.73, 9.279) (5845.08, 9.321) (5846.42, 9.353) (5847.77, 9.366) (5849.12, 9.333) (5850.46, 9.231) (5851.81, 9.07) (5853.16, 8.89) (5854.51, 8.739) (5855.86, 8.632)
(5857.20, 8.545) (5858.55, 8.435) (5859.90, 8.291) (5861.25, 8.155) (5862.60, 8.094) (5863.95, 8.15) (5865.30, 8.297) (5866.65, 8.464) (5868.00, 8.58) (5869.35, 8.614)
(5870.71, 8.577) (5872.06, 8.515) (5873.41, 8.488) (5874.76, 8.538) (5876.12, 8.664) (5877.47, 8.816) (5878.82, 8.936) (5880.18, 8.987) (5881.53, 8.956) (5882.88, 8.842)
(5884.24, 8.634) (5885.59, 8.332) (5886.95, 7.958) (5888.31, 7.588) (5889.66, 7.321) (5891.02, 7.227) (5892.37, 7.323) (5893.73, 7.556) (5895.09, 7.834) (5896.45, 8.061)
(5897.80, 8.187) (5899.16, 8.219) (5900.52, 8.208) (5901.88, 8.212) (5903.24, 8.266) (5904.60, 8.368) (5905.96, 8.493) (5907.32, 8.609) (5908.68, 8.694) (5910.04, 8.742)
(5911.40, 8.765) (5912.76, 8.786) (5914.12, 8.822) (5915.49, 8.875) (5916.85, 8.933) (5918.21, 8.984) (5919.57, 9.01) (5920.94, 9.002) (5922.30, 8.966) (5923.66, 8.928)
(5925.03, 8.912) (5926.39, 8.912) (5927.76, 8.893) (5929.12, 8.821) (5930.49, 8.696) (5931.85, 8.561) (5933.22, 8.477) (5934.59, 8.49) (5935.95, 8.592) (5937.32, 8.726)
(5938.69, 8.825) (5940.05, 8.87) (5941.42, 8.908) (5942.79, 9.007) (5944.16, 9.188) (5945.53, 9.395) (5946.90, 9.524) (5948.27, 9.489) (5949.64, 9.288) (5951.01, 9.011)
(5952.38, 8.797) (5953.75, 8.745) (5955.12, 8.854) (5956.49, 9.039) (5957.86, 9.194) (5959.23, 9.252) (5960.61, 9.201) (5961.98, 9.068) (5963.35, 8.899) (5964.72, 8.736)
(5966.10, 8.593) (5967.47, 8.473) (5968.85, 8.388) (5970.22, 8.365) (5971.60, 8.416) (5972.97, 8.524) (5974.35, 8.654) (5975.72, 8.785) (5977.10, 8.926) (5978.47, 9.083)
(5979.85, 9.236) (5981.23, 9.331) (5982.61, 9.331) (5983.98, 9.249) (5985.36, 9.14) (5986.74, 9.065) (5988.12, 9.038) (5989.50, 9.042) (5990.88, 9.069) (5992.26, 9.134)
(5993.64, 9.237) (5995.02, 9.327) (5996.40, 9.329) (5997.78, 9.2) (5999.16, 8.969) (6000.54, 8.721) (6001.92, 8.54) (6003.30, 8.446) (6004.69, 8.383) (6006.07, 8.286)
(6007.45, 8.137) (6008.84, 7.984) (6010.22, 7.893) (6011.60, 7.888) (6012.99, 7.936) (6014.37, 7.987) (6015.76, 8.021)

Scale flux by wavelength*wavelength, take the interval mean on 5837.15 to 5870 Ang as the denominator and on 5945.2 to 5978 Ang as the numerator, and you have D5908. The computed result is 1.0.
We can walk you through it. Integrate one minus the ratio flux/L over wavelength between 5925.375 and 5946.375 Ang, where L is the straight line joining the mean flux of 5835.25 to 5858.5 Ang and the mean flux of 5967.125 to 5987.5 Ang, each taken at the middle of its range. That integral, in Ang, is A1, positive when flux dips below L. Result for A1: 0.22 Ang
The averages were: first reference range 9.04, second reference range 8.87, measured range 8.83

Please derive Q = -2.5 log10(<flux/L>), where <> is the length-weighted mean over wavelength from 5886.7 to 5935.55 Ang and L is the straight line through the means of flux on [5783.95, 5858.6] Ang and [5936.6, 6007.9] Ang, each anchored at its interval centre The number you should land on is 0.07 mag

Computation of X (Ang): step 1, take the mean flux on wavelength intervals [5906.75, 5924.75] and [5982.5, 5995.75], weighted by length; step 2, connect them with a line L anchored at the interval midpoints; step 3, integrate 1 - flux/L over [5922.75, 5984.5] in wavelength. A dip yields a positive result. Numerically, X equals 0.7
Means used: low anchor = 8.86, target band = 8.9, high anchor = 9.16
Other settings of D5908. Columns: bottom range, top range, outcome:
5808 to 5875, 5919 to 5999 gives 1.05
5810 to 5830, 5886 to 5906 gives 0.89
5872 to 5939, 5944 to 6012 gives 1.07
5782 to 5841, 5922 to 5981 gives 1.03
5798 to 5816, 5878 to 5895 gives 0.93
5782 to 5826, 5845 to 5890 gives 0.97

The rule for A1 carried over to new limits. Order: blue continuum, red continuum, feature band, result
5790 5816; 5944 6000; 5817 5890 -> 1.4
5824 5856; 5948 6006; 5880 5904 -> 2.5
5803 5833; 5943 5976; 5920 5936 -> 0.3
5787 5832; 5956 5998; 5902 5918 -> 0.6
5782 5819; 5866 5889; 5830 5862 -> -0.8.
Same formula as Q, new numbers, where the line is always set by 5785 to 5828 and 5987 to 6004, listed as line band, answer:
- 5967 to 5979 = 0.05 mag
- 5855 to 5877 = 0.07 mag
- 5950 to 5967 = 0.01 mag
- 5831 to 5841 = 0.01 mag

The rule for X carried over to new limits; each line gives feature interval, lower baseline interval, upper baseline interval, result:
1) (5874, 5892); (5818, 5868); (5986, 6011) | 1.1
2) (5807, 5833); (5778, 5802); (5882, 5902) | -1.1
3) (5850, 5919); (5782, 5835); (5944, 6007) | 4.3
